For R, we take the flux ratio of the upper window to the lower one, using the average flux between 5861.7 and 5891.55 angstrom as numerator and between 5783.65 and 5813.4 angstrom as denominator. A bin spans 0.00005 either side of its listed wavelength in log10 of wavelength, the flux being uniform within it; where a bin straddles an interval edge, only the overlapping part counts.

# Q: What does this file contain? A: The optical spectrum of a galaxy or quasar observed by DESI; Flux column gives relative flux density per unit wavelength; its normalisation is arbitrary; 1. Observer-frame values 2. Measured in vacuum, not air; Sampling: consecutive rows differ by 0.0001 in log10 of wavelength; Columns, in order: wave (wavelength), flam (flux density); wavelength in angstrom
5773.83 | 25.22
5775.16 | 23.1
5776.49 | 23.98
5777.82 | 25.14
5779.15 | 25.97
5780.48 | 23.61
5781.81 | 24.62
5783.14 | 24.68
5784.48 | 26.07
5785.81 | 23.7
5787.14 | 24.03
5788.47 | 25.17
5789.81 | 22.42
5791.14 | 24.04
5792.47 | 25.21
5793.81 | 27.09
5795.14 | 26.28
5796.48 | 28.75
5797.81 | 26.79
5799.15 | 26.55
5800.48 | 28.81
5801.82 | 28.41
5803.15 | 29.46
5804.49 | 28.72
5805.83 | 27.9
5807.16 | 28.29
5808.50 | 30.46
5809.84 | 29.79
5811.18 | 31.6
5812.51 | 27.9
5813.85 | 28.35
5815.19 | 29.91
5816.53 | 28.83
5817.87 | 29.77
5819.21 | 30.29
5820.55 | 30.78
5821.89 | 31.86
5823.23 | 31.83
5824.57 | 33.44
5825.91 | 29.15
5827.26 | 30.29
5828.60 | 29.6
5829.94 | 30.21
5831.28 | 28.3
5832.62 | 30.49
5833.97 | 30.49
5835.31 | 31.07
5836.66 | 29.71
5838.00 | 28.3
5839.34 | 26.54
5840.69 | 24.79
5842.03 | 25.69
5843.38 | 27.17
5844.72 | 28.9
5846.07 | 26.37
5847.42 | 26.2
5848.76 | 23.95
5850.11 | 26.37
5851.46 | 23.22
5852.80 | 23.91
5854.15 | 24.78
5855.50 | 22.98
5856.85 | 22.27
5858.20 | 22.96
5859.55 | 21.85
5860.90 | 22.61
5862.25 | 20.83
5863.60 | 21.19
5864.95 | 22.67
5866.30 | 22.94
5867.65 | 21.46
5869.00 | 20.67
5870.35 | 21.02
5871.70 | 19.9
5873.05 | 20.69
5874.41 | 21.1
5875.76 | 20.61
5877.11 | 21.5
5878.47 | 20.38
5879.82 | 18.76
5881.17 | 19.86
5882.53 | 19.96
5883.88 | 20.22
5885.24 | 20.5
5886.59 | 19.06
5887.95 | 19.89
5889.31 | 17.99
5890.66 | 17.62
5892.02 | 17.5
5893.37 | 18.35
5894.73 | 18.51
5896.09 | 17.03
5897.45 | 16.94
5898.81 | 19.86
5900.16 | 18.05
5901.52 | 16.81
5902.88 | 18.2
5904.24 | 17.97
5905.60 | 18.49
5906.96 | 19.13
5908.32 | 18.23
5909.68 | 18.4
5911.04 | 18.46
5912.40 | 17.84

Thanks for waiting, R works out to 0.8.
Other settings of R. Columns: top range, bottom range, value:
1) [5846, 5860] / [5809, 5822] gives 0.80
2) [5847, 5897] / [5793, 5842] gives 0.72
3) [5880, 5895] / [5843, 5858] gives 0.76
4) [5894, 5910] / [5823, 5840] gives 0.61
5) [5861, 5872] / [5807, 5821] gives 0.72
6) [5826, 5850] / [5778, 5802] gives 1.10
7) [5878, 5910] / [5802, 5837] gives 0.62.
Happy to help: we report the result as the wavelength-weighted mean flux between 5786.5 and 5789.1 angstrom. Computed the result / 24.6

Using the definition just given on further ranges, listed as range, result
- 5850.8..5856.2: 23.7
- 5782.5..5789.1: 24.7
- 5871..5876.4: 20.6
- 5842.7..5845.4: 28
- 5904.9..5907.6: 18.8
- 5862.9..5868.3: 22.1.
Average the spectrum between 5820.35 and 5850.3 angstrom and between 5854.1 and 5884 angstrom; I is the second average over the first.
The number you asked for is 0.7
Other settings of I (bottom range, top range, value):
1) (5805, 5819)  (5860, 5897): 0.69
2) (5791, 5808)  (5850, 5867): 0.83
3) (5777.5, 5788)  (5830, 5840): 1.19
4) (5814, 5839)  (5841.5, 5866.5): 0.80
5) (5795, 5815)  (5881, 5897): 0.66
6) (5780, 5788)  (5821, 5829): 1.27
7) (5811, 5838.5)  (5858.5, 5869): 0.73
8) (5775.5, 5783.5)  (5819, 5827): 1.27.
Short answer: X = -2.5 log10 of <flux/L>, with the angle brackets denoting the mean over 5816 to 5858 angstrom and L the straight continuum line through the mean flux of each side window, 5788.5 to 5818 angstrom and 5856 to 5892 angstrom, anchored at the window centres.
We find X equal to -0.14 mag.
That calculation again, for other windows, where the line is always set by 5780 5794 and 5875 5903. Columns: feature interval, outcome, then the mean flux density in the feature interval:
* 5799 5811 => -0.22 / 28.9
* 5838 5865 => -0.16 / 24.4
